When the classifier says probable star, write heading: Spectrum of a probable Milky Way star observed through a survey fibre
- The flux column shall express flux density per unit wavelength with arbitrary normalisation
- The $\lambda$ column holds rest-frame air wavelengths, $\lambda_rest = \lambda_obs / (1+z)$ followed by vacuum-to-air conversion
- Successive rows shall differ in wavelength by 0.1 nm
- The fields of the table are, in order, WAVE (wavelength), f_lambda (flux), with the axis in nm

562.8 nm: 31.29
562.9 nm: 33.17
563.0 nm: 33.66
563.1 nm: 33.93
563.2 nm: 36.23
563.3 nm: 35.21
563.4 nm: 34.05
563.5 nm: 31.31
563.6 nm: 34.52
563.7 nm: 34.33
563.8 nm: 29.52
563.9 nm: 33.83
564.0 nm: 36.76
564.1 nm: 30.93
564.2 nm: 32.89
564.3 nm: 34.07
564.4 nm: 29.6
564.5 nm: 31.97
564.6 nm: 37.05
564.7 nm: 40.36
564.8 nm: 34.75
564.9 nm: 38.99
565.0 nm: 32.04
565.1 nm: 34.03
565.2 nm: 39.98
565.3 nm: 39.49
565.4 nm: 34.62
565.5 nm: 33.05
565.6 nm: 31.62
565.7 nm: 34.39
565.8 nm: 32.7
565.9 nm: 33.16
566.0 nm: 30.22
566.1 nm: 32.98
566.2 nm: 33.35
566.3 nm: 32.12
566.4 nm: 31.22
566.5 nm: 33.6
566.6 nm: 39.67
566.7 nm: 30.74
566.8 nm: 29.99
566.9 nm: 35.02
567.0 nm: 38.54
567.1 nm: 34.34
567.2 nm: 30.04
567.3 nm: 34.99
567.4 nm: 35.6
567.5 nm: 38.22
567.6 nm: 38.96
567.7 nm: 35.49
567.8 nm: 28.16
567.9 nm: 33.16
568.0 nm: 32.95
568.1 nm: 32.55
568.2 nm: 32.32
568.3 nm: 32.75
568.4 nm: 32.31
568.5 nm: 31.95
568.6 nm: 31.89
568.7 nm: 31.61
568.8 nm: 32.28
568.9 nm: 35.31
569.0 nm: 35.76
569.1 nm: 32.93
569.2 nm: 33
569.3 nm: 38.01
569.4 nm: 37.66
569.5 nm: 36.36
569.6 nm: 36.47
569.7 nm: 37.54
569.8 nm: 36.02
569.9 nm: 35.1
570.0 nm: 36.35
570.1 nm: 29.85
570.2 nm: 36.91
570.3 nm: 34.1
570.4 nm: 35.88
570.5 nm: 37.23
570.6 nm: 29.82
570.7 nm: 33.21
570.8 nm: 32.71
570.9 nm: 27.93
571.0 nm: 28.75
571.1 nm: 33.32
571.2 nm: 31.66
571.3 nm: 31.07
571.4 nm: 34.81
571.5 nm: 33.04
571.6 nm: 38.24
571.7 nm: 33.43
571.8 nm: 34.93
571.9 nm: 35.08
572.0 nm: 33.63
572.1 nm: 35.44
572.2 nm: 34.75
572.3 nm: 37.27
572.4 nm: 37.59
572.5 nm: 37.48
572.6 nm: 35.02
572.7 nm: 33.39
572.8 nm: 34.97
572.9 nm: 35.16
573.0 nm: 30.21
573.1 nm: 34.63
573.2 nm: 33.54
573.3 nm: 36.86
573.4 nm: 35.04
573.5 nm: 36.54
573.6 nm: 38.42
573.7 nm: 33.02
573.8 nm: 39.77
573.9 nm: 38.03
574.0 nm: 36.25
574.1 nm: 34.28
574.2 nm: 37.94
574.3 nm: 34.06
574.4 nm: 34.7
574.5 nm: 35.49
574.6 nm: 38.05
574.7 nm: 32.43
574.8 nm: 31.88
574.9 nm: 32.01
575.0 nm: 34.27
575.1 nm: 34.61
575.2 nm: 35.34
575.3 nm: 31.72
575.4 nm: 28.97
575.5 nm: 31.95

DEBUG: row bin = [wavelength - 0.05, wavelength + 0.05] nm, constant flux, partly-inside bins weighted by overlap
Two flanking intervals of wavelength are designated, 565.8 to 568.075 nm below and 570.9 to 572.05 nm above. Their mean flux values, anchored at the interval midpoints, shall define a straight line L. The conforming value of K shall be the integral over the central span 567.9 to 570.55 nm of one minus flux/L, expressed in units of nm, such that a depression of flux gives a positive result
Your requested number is -0.07 nm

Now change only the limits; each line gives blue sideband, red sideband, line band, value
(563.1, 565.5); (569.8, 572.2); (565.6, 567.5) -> 0.04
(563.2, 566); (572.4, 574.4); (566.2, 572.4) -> 0.16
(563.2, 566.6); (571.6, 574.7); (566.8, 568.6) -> 0.04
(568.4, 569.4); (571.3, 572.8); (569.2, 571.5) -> 0.02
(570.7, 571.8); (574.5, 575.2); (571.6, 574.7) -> -0.19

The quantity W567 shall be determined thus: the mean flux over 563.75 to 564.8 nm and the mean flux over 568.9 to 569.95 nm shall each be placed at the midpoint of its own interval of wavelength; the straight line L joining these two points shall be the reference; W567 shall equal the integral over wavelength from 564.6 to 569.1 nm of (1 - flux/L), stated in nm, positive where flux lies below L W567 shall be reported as 0.095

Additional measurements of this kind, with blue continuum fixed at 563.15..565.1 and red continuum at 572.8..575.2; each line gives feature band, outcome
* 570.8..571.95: 0.063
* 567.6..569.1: 0.069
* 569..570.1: -0.032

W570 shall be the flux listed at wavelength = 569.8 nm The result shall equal 36.02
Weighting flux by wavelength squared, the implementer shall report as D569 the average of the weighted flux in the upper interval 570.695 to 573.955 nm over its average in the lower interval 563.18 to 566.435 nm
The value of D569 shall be 1.0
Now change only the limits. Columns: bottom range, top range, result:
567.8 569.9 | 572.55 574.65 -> 1.06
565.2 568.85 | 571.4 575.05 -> 1.07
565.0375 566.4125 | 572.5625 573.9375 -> 1.07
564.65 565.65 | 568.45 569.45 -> 0.96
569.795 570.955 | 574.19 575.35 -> 1.03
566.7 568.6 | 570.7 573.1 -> 1.02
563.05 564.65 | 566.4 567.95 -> 1.04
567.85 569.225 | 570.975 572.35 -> 1.05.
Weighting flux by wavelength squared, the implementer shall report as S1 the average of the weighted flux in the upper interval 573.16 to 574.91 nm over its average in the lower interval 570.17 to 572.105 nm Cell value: 1.07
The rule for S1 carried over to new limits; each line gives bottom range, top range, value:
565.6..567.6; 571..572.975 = 1.04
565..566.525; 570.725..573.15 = 1.03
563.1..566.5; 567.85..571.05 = 1.01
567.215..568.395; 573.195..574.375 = 1.09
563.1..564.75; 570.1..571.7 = 1.00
